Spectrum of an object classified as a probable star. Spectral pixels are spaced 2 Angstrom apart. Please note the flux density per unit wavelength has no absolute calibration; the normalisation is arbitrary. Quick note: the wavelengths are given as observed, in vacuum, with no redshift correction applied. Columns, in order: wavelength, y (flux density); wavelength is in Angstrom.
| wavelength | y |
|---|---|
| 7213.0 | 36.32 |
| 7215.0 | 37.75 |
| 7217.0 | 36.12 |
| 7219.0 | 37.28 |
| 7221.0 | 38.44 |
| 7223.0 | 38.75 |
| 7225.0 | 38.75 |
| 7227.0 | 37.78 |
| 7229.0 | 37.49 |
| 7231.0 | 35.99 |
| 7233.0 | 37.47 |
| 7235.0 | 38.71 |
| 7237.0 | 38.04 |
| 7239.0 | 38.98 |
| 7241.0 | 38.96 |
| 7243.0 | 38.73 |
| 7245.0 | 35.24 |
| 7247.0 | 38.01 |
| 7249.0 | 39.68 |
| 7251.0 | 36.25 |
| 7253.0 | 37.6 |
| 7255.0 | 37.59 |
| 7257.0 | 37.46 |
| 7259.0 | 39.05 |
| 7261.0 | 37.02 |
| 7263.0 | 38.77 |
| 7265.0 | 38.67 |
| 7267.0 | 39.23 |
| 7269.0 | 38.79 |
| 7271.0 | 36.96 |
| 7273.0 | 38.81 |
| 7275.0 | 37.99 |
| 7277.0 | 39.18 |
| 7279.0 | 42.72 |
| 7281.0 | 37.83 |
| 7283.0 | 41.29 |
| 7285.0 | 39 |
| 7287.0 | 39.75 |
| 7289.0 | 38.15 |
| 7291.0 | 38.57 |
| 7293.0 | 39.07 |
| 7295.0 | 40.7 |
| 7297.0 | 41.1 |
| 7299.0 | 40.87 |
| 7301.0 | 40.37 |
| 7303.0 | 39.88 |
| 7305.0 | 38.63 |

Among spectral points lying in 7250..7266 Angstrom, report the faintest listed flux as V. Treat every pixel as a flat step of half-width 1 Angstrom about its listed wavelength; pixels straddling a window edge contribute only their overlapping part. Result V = 36.25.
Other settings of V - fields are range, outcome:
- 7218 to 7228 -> 37.28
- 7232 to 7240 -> 37.47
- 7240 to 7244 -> 38.73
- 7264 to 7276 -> 36.96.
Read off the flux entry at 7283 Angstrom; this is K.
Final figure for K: 41.29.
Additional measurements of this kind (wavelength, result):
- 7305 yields 38.63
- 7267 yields 39.23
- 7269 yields 38.79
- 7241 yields 38.96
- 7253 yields 37.6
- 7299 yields 40.87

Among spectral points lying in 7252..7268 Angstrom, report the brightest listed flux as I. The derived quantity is 39.23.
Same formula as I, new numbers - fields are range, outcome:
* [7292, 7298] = 41.1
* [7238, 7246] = 38.98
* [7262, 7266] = 38.77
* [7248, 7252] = 39.68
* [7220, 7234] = 38.75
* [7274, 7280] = 42.72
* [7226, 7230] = 37.78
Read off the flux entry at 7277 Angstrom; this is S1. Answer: 39.18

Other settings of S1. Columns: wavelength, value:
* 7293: 39.07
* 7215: 37.75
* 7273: 38.81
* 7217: 36.12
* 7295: 40.7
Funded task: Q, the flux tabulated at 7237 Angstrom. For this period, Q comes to 38.04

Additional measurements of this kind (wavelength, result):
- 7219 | 37.28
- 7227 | 37.78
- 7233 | 37.47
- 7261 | 37.02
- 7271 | 36.96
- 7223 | 38.75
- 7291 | 38.57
